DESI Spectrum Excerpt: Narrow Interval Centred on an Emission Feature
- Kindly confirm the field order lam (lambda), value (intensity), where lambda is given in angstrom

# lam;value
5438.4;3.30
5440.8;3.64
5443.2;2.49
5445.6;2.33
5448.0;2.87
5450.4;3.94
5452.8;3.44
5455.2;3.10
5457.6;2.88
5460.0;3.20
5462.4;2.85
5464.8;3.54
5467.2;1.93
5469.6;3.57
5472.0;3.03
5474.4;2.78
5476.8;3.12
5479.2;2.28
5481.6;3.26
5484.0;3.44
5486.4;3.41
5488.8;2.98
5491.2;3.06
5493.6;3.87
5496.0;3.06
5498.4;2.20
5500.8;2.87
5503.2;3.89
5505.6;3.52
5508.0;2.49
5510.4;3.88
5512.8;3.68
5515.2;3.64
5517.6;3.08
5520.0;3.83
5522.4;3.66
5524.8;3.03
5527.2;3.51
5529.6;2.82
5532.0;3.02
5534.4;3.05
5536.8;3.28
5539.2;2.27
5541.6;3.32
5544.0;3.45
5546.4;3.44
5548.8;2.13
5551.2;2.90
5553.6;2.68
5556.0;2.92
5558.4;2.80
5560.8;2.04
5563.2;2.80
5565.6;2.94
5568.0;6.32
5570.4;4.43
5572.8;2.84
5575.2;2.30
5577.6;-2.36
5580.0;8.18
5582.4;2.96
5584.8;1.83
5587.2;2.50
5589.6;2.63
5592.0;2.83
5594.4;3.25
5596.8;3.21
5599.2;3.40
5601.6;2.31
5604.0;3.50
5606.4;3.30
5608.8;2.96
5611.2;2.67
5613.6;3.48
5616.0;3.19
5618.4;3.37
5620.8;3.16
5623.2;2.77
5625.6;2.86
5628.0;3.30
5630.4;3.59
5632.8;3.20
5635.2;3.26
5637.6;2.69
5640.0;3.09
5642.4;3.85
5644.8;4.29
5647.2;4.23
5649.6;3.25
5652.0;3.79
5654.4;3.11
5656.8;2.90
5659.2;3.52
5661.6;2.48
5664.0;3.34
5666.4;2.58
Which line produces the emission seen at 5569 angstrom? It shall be H-beta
